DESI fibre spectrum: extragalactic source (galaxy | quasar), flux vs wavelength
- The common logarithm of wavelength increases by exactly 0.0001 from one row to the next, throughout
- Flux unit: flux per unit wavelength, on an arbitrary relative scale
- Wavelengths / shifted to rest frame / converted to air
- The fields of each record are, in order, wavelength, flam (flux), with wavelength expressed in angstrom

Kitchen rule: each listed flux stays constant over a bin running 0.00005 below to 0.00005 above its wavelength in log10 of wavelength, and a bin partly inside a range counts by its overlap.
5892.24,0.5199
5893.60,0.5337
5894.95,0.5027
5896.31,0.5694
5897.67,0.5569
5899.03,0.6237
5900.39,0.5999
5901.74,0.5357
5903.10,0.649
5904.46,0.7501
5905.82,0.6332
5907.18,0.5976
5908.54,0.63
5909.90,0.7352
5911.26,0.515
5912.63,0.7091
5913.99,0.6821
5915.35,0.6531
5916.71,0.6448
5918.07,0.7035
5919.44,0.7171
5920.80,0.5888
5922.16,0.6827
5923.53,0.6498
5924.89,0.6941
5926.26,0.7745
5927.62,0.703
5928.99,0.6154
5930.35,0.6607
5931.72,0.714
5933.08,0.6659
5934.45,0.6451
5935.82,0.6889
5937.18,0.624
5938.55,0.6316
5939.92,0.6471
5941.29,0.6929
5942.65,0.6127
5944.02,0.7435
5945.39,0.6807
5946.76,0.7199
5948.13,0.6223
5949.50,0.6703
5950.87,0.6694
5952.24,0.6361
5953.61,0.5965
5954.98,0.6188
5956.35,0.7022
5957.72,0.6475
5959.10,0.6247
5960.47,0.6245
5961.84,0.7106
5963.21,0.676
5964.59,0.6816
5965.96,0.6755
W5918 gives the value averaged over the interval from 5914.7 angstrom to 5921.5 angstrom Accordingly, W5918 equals 0.662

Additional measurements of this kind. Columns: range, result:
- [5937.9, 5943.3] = 0.647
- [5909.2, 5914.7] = 0.66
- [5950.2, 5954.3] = 0.634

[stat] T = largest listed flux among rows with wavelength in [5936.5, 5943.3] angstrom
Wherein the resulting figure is 0.6929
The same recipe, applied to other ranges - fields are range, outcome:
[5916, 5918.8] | 0.7035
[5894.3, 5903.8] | 0.649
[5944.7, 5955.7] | 0.7199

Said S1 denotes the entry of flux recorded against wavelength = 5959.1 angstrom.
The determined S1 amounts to 0.6247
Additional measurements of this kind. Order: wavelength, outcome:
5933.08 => 0.6659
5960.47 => 0.6245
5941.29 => 0.6929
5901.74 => 0.5357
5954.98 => 0.6188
